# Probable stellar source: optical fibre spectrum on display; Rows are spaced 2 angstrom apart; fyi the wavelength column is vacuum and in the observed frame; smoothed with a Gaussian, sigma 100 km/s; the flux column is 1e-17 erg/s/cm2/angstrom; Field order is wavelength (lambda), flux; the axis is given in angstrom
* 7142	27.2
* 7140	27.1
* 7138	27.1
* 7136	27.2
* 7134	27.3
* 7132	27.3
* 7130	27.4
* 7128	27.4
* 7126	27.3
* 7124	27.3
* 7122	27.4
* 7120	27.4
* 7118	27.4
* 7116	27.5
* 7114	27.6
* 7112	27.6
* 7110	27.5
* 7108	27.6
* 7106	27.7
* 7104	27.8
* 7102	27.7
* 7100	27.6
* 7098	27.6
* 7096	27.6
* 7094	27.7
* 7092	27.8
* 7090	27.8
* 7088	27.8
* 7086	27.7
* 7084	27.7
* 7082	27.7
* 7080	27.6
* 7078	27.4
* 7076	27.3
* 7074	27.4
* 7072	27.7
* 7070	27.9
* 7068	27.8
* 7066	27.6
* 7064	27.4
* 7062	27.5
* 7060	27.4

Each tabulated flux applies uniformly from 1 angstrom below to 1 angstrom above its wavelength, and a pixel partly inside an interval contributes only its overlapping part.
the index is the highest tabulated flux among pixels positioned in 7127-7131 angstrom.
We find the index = 27.4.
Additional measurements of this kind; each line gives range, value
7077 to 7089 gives 27.8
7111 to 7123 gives 27.6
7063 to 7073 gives 27.9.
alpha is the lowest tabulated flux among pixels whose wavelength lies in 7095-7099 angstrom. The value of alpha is 27.6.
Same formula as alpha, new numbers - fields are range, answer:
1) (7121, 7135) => 27.3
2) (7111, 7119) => 27.4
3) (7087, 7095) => 27.7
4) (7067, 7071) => 27.8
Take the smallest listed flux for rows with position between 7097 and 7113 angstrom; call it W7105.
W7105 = 27.5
